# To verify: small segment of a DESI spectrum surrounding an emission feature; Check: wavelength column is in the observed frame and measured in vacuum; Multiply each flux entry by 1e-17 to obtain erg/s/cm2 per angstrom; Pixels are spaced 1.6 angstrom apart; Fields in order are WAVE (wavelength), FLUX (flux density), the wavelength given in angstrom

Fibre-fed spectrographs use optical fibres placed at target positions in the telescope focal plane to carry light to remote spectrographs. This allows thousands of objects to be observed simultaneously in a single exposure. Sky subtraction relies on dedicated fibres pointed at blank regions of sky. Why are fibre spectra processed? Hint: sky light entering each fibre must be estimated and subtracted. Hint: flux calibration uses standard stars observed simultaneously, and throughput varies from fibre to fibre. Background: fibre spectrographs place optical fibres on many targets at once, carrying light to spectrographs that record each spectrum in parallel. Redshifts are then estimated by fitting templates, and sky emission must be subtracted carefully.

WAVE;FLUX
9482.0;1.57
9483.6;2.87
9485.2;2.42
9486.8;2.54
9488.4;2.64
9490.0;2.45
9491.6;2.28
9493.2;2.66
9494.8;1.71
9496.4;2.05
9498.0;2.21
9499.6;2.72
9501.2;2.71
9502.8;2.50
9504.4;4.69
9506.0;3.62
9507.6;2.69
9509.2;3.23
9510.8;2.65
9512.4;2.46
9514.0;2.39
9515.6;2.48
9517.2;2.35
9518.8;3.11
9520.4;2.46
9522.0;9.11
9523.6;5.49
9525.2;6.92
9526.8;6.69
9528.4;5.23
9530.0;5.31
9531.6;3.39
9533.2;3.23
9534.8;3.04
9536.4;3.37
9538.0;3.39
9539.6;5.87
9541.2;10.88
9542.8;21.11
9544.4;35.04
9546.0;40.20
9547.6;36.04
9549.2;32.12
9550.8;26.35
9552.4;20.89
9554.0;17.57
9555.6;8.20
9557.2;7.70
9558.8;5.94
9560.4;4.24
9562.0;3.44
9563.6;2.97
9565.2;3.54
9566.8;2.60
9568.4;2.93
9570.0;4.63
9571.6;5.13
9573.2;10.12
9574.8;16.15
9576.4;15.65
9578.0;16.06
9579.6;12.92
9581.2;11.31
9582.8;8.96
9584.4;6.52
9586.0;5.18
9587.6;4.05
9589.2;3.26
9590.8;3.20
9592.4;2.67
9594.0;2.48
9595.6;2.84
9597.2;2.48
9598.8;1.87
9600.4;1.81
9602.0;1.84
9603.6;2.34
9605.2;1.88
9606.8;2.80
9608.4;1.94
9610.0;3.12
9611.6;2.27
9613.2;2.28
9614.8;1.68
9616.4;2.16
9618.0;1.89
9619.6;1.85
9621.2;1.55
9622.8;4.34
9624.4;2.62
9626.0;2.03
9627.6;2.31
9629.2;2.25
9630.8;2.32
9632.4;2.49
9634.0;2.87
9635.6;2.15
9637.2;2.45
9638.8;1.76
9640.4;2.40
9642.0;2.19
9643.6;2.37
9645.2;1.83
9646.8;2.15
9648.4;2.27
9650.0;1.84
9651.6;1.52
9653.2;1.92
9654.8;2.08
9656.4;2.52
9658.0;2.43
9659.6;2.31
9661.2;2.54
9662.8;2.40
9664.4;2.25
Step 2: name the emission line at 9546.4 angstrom H-alpha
